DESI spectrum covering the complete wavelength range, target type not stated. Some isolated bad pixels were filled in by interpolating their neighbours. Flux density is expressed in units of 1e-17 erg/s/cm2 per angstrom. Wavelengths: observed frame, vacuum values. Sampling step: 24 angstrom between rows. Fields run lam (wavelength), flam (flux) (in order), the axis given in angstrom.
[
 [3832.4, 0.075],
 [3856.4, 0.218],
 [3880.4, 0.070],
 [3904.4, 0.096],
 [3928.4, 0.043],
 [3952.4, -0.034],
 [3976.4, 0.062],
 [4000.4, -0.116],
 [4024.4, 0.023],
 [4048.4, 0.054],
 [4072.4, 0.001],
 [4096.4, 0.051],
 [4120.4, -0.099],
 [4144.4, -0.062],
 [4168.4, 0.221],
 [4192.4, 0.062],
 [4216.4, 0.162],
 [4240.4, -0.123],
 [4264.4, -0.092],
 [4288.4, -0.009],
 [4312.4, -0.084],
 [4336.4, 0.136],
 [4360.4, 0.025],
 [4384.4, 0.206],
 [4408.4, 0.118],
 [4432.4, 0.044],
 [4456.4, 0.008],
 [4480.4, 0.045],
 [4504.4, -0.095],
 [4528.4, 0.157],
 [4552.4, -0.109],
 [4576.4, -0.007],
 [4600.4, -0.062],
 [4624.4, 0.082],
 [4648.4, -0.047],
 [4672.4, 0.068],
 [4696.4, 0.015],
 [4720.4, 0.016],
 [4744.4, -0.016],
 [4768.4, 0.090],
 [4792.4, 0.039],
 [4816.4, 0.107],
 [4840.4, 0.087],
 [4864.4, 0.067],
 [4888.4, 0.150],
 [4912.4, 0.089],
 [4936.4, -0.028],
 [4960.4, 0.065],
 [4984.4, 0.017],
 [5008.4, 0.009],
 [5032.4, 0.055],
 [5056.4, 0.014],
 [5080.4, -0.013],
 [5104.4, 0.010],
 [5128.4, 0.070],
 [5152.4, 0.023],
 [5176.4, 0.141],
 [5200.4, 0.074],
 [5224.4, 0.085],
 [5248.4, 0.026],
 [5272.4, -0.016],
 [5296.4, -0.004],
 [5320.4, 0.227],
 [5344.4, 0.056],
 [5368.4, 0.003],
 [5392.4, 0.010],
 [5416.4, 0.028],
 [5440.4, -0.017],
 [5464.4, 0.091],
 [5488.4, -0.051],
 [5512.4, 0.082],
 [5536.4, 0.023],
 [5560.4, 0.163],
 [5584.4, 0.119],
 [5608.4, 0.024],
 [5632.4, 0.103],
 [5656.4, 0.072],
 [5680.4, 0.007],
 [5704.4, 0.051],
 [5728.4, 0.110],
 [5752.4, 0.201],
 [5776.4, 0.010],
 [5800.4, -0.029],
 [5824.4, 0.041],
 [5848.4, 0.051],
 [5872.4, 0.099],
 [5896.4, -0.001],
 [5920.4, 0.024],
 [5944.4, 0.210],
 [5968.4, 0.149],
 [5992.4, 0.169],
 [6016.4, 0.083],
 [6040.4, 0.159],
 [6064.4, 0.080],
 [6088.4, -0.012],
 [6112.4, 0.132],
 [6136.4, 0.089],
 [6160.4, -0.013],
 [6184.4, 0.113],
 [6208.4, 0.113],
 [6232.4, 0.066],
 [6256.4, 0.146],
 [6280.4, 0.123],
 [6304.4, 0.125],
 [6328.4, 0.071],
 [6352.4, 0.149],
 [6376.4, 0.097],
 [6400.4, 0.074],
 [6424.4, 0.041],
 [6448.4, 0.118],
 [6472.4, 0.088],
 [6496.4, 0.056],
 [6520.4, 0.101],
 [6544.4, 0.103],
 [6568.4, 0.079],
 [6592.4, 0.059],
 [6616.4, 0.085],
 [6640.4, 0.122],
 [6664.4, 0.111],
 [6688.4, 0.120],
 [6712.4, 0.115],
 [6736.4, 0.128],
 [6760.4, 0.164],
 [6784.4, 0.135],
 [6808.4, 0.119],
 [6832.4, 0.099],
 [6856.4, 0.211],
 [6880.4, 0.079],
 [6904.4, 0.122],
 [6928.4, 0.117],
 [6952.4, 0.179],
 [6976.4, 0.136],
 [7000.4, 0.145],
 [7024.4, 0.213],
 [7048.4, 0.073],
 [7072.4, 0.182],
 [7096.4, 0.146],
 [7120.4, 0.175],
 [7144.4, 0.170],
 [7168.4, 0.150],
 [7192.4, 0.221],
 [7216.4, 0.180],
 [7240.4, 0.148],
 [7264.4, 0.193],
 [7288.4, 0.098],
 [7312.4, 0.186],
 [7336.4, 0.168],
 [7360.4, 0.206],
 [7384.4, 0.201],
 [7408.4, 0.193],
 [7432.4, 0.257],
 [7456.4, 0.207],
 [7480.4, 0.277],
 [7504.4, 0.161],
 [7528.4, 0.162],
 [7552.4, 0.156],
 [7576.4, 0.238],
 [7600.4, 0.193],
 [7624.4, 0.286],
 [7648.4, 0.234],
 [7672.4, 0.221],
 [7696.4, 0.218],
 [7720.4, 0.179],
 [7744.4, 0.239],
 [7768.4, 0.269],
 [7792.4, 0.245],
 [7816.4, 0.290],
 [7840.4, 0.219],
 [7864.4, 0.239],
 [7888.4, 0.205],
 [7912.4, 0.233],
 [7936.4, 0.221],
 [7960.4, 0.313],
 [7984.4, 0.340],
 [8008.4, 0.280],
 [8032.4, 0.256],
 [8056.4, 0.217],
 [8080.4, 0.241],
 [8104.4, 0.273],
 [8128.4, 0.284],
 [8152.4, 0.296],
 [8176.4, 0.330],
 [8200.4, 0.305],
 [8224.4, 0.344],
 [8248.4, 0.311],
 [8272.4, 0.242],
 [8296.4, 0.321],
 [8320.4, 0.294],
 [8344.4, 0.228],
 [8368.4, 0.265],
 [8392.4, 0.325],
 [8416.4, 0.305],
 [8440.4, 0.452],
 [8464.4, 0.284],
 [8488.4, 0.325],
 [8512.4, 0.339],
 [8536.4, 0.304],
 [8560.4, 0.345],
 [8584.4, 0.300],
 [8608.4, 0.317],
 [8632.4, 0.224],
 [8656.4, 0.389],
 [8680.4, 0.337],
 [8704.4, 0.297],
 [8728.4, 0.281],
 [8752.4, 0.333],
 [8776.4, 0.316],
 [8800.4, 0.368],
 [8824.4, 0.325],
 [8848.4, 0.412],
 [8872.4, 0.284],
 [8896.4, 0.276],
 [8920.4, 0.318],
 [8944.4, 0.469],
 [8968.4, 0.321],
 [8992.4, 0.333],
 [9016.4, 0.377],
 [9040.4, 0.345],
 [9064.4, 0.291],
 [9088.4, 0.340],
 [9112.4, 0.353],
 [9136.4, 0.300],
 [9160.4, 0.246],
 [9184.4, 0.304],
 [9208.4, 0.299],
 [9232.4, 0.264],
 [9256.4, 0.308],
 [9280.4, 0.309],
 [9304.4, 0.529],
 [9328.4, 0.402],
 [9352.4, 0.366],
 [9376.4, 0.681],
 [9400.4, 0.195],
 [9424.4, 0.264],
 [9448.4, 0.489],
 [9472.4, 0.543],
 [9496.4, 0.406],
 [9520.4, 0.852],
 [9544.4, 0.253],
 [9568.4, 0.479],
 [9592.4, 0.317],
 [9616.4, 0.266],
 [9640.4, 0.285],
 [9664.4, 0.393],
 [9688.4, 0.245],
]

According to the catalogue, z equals 0.839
